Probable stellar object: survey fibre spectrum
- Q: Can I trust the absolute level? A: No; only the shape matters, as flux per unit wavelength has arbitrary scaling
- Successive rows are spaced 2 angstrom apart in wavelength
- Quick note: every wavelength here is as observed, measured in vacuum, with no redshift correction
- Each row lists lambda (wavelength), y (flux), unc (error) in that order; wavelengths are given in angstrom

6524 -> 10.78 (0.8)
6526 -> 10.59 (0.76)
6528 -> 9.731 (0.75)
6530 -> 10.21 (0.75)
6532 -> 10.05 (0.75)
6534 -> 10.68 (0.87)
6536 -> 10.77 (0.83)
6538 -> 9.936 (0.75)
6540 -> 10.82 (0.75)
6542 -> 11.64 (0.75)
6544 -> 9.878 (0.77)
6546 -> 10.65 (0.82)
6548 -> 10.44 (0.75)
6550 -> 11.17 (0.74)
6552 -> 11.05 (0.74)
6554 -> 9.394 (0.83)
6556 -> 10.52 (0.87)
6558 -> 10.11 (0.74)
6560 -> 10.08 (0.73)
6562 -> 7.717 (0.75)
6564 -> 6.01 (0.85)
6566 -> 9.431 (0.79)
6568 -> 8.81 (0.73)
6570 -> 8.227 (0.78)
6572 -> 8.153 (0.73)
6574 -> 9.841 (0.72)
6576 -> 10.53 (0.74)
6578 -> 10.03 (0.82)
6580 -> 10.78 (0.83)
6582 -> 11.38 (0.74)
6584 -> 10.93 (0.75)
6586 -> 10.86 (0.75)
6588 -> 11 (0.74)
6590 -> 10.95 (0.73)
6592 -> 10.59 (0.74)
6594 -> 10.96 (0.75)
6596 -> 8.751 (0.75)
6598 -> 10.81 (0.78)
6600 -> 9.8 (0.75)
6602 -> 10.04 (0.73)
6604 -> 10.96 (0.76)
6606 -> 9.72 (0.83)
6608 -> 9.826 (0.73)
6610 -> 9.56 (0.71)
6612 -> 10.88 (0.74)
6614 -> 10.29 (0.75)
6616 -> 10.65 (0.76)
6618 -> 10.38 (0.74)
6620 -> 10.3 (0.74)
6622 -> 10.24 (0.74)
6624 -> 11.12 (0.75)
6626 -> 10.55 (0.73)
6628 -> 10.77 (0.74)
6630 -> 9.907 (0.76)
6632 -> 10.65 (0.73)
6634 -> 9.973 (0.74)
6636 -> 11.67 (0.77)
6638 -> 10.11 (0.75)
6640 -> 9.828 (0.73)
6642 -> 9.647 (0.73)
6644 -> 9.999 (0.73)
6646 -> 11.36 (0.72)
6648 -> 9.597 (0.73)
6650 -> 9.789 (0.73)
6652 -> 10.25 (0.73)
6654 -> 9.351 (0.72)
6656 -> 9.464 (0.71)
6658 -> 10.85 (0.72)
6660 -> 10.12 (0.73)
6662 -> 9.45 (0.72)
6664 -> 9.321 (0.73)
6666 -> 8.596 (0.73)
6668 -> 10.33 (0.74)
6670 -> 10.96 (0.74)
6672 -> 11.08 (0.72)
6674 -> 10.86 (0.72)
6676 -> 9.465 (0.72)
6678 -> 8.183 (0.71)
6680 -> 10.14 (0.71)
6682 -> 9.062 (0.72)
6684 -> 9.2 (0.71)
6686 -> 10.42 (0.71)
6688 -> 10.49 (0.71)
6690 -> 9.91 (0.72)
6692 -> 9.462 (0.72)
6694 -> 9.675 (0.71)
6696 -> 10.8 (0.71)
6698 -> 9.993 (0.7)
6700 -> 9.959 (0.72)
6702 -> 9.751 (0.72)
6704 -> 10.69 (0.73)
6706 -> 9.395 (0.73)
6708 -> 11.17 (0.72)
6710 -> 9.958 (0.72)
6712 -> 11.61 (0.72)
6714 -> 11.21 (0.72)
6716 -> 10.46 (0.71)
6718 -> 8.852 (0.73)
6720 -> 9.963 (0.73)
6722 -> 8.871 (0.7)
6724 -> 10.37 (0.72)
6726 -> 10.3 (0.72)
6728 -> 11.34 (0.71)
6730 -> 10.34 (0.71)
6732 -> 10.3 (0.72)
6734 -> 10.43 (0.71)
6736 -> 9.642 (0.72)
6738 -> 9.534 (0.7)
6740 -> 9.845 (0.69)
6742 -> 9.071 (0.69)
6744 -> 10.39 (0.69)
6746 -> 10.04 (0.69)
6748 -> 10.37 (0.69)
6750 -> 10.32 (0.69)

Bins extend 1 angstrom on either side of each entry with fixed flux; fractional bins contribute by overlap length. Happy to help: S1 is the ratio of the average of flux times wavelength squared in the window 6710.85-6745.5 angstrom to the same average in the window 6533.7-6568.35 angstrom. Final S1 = 1.08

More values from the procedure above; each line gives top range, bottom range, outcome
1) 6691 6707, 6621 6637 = 0.96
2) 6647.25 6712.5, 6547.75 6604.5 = 1.03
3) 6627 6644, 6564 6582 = 1.12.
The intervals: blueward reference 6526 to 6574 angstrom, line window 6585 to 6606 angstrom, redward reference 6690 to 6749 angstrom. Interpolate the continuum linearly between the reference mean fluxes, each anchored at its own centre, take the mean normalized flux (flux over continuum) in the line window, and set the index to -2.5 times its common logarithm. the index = -0.06 mag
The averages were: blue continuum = 9.82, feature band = 10.4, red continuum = 10.1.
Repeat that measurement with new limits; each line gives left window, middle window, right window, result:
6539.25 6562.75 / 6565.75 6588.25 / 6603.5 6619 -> 0.033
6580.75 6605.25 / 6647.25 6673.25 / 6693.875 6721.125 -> 0.047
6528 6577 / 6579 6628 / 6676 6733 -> -0.061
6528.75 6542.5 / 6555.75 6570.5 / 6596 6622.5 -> 0.183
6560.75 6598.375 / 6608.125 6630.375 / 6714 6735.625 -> -0.058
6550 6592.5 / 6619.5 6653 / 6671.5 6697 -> -0.051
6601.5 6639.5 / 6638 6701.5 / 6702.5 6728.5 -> 0.045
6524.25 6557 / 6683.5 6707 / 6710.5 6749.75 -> 0.024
